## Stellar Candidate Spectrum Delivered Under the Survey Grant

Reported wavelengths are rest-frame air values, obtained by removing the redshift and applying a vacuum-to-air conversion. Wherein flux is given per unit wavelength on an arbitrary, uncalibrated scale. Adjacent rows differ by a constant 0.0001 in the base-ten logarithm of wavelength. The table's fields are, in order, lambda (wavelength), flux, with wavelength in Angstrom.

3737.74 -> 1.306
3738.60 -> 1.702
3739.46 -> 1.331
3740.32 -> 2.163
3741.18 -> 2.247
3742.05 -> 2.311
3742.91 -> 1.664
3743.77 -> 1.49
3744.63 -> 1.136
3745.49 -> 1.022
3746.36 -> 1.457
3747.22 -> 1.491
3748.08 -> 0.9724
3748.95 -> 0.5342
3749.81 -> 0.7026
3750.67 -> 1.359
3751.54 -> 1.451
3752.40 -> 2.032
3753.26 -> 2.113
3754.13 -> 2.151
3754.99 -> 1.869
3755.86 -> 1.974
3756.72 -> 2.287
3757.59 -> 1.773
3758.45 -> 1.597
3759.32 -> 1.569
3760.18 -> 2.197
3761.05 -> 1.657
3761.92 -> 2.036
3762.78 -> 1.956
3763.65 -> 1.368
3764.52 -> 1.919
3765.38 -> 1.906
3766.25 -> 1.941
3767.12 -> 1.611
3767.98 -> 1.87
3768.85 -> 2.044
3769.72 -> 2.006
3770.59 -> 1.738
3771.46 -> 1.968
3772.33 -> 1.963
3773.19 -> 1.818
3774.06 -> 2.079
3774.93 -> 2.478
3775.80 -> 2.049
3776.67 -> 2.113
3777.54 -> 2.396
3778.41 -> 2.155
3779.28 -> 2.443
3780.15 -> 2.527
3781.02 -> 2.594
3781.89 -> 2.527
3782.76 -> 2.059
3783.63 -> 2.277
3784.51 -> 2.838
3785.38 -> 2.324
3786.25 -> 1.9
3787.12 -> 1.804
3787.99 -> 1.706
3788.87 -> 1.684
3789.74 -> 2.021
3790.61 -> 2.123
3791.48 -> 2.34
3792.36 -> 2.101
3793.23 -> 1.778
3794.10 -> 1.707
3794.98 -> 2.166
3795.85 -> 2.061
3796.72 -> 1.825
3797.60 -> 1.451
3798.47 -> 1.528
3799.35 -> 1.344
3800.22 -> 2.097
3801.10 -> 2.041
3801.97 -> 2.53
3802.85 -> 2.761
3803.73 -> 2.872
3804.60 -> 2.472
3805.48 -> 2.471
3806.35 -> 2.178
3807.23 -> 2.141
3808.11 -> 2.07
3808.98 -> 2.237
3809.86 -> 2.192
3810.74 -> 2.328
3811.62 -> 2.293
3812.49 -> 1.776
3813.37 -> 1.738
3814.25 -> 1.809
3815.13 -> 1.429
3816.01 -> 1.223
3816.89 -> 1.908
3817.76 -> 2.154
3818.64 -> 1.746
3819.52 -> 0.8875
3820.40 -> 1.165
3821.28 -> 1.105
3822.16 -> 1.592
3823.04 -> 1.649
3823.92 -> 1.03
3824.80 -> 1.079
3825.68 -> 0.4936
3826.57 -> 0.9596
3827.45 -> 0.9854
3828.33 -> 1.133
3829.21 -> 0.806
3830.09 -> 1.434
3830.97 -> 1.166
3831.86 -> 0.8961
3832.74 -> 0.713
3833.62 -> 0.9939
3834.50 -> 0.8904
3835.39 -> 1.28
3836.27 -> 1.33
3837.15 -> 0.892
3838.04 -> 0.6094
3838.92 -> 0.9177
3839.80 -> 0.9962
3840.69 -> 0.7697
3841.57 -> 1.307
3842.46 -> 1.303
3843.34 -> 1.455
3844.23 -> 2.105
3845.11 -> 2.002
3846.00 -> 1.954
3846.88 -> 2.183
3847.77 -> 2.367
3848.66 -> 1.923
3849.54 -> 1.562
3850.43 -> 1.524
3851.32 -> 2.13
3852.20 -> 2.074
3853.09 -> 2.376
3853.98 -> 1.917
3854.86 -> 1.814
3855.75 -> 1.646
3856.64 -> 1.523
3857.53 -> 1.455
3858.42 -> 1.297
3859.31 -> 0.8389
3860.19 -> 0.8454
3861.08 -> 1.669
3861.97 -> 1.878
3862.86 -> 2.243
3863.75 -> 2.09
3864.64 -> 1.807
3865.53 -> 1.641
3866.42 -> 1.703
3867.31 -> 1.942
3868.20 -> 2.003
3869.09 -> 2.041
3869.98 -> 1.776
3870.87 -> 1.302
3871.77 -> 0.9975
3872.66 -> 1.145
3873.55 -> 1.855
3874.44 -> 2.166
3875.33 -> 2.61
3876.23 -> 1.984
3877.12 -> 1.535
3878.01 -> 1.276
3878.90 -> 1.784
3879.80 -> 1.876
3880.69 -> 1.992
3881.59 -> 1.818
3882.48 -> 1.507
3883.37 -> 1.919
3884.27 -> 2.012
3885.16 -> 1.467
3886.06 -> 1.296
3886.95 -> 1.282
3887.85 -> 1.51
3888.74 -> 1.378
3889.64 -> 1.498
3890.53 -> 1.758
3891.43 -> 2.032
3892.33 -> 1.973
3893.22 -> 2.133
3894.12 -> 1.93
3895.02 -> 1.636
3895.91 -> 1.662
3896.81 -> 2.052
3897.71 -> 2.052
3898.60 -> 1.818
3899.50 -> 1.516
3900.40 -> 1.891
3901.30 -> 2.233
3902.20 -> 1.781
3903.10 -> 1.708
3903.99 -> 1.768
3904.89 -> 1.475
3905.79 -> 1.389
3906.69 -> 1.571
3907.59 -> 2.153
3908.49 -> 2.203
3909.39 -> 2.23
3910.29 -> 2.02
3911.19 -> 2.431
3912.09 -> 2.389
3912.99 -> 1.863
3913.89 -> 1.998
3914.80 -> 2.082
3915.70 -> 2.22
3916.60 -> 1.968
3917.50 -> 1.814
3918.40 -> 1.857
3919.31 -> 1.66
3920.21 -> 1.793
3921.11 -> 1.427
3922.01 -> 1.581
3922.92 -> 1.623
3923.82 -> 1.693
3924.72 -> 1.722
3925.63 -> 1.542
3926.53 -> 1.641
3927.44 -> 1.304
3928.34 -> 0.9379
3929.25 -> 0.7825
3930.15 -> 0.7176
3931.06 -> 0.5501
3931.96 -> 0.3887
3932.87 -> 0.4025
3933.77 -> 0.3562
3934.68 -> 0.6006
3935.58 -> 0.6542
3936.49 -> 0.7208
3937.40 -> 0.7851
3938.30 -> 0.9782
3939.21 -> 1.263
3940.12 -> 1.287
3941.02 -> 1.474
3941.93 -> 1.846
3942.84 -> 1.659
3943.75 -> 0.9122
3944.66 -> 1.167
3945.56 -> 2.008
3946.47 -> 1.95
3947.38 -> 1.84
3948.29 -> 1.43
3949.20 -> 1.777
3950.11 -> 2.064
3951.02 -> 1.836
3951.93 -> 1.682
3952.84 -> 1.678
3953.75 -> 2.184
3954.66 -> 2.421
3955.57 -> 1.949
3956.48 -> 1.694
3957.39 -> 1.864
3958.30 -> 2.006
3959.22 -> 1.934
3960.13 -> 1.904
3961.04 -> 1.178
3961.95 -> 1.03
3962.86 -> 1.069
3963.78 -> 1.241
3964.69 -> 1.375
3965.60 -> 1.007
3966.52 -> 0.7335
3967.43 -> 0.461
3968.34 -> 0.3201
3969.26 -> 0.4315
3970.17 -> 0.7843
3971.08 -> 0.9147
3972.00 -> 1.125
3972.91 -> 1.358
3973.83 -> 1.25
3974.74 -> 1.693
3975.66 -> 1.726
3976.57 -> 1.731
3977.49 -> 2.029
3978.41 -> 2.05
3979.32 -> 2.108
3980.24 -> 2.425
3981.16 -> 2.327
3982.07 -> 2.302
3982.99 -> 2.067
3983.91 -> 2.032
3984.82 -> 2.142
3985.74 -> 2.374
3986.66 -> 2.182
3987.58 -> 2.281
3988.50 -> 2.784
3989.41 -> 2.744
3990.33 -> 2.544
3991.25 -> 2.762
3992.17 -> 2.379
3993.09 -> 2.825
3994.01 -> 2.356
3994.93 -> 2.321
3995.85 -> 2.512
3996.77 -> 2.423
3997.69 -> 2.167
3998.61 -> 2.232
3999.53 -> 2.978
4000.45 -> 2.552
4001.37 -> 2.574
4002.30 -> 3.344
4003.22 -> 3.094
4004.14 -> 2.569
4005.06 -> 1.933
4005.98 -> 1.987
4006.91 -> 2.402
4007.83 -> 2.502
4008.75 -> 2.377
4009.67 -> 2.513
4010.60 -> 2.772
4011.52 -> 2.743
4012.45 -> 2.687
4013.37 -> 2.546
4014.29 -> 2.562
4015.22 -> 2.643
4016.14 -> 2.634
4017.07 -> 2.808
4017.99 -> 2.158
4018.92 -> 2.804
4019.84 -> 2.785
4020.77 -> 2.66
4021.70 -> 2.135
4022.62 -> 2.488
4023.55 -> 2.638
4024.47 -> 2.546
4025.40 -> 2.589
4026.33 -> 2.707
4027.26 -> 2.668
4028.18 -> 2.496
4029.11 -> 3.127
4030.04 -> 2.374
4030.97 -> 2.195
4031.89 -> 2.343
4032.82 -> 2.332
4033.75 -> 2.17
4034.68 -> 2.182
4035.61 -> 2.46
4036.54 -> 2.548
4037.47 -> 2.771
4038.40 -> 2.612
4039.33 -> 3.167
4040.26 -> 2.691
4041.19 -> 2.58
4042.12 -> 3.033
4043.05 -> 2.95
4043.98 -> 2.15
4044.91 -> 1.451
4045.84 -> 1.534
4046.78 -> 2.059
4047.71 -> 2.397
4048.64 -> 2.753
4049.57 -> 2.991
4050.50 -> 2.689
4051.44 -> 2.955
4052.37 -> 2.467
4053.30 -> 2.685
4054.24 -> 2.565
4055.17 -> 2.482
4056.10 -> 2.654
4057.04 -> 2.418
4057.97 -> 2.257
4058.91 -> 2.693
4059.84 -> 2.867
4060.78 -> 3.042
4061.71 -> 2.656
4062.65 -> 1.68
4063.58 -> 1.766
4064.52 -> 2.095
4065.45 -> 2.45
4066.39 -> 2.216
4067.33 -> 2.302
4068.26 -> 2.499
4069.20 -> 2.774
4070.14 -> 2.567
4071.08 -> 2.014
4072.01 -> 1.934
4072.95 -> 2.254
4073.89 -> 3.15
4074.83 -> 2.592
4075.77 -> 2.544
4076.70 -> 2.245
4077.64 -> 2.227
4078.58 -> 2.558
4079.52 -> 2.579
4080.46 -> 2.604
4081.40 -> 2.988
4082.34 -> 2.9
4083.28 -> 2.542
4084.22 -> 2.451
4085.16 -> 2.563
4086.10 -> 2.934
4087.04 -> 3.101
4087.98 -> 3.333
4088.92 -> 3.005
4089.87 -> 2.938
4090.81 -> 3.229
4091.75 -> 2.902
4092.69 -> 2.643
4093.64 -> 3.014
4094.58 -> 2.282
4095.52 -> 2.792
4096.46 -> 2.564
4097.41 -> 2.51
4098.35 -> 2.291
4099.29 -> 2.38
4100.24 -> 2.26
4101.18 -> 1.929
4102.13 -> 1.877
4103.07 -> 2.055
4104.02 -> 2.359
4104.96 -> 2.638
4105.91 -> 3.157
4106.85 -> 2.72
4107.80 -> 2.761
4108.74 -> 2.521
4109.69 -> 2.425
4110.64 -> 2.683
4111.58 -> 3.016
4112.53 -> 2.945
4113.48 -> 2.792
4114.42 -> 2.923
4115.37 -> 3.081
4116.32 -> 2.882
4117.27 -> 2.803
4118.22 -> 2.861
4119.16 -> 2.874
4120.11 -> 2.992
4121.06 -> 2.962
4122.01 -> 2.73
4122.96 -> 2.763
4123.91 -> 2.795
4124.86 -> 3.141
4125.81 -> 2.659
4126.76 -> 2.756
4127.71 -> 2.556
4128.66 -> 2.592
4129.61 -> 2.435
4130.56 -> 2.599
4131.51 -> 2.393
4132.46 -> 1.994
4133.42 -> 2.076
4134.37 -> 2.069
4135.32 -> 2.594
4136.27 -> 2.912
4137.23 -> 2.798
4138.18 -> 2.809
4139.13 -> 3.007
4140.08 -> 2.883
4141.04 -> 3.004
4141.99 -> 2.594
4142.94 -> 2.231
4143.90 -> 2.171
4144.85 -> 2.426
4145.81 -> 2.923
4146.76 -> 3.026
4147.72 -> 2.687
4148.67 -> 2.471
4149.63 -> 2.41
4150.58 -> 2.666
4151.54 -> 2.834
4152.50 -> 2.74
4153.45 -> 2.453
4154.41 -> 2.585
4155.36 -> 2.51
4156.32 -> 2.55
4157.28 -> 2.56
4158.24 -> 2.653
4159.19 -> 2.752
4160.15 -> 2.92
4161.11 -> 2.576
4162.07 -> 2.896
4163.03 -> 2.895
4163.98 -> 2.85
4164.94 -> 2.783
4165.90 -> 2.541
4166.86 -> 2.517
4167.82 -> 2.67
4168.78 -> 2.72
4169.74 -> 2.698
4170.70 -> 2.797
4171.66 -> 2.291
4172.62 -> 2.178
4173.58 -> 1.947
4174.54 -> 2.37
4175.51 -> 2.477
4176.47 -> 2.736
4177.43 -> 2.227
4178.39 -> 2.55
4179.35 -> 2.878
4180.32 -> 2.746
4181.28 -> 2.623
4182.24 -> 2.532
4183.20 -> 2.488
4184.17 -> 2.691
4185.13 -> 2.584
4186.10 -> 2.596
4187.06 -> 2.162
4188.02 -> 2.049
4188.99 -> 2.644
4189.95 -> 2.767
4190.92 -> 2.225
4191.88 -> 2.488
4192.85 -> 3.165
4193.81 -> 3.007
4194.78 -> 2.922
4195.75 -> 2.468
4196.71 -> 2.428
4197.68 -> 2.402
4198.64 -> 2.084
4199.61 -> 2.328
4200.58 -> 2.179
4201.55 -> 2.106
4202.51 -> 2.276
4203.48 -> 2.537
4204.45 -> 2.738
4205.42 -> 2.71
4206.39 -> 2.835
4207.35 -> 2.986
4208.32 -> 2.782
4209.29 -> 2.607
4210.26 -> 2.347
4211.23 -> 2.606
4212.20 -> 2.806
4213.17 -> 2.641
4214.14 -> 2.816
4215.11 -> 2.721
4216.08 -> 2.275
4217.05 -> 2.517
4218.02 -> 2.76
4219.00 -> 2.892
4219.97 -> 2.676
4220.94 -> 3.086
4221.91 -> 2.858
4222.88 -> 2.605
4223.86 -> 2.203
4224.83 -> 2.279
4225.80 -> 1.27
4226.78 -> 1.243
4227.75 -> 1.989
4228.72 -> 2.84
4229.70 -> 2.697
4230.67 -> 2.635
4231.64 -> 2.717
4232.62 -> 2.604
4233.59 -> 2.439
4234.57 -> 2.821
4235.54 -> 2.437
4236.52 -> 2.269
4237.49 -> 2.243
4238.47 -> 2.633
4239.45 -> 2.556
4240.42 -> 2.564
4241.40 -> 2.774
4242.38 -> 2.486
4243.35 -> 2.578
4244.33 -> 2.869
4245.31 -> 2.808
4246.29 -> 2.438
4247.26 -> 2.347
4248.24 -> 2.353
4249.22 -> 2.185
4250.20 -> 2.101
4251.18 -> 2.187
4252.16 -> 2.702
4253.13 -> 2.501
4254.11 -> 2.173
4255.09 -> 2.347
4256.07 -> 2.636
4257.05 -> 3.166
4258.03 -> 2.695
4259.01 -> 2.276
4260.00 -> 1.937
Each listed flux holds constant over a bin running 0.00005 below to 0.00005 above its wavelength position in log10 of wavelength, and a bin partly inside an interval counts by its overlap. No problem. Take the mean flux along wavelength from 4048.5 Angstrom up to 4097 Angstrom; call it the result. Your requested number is 2.6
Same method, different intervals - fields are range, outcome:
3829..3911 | 1.65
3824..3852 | 1.3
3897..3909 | 1.82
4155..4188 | 2.58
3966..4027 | 2.22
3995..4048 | 2.51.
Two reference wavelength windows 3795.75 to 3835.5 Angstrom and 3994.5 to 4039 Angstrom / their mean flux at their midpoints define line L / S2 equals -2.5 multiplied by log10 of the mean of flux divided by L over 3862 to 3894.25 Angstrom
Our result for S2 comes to 0.09 mag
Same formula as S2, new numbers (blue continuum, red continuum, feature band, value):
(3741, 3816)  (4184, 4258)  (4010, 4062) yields -0.13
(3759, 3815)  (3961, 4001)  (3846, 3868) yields 0.12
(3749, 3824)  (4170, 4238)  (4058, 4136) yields -0.10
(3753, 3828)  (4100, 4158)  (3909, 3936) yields 0.43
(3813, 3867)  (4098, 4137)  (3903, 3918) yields -0.13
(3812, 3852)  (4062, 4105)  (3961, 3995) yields 0.17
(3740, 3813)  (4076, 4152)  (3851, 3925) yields 0.22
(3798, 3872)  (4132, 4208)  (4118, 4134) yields -0.08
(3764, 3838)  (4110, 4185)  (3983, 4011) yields -0.09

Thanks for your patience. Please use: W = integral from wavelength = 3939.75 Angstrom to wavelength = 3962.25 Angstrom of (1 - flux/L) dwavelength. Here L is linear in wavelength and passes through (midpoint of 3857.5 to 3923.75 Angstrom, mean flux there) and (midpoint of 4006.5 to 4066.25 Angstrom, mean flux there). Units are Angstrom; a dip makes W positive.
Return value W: 3.9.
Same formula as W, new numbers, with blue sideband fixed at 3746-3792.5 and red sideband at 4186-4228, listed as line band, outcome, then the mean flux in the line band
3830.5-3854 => 6.53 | 1.46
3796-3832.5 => 5.54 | 1.68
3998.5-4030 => -4.88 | 2.6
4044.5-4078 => -1.54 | 2.42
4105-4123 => -3.42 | 2.83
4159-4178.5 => -1.08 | 2.59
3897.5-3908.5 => 1.62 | 1.79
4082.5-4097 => -2.91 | 2.82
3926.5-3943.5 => 9.48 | 0.948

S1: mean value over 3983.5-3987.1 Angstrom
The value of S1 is 2.19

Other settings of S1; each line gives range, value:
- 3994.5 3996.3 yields 2.42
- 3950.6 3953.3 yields 1.73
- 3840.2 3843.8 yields 1.21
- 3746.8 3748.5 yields 1.23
